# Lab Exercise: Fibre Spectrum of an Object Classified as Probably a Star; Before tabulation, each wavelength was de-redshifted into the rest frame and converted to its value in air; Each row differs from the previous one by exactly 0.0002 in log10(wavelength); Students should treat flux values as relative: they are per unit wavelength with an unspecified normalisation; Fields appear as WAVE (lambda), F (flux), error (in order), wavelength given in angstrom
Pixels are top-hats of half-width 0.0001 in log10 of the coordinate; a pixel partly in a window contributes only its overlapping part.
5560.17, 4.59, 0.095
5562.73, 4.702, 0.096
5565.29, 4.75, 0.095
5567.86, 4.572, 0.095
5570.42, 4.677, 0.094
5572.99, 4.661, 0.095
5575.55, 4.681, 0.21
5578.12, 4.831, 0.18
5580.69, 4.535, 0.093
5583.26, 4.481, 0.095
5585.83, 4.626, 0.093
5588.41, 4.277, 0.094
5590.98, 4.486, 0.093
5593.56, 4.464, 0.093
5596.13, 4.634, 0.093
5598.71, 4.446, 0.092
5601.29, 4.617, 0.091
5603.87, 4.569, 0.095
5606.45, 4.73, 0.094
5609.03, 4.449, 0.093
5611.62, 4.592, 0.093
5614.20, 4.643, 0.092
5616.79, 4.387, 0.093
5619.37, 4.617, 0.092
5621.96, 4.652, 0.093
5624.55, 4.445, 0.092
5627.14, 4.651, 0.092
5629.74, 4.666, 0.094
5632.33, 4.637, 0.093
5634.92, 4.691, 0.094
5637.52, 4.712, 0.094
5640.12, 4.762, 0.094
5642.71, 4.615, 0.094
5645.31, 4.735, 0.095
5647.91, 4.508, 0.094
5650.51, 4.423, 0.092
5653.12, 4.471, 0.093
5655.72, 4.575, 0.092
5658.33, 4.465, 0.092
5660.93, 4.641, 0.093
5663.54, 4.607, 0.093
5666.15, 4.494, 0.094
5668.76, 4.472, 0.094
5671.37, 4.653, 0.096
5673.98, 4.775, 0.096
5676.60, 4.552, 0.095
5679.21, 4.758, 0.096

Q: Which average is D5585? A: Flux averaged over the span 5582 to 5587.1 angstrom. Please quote 4.56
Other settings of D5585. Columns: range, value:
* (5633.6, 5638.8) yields 4.7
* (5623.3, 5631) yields 4.58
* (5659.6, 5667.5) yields 4.58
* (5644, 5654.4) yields 4.53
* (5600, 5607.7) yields 4.64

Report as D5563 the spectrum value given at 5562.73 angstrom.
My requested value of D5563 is 4.702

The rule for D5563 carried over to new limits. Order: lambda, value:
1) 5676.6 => 4.552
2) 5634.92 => 4.691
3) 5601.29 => 4.617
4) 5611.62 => 4.592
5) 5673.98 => 4.775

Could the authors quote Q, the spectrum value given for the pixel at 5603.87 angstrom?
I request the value 4.569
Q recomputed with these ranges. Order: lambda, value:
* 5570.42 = 4.677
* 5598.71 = 4.446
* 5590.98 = 4.486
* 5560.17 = 4.59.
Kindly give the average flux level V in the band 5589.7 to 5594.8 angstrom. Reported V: 4.47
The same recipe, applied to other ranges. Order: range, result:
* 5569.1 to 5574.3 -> 4.68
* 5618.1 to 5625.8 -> 4.57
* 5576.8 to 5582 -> 4.68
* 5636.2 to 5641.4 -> 4.73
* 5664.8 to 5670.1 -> 4.49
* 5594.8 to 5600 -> 4.54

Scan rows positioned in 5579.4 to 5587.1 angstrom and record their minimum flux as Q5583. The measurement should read 4.481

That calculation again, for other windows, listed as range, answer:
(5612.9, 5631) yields 4.387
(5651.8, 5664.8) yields 4.465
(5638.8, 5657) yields 4.423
